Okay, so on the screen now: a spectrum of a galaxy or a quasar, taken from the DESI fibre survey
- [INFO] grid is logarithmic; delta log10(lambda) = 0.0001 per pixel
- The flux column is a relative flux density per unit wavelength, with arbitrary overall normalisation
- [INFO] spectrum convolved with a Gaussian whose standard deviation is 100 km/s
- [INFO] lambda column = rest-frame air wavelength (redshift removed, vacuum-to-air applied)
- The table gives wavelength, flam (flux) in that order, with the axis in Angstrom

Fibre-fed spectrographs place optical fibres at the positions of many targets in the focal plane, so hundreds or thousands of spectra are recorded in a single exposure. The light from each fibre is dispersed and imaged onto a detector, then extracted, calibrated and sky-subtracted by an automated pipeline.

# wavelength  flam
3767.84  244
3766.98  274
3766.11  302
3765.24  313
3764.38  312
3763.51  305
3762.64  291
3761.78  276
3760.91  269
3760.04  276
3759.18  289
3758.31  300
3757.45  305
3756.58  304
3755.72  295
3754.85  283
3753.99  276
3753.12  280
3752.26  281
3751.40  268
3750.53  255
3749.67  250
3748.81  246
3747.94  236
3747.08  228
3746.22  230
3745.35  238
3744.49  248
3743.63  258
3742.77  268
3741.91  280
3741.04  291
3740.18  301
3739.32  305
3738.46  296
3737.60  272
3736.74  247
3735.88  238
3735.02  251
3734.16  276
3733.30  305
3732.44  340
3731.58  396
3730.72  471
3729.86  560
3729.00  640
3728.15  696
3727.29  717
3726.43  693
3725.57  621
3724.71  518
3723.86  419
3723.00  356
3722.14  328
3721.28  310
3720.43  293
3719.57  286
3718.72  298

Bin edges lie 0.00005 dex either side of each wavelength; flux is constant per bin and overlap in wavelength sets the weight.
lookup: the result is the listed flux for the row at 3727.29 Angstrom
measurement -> 717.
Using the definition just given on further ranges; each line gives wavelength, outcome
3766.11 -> 302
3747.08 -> 228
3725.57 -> 621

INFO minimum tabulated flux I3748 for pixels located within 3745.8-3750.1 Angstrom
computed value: 228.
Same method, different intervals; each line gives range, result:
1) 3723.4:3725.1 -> 419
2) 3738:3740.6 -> 296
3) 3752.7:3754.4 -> 276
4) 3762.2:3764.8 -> 291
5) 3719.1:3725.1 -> 286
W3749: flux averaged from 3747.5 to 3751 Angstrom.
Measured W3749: 247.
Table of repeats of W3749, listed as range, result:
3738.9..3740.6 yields 303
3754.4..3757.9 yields 297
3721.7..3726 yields 448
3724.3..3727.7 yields 636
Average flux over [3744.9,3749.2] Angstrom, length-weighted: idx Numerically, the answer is 235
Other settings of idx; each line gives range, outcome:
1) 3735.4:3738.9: 263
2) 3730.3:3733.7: 378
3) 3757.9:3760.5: 288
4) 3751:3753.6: 277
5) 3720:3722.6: 311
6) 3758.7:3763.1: 280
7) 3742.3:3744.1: 264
